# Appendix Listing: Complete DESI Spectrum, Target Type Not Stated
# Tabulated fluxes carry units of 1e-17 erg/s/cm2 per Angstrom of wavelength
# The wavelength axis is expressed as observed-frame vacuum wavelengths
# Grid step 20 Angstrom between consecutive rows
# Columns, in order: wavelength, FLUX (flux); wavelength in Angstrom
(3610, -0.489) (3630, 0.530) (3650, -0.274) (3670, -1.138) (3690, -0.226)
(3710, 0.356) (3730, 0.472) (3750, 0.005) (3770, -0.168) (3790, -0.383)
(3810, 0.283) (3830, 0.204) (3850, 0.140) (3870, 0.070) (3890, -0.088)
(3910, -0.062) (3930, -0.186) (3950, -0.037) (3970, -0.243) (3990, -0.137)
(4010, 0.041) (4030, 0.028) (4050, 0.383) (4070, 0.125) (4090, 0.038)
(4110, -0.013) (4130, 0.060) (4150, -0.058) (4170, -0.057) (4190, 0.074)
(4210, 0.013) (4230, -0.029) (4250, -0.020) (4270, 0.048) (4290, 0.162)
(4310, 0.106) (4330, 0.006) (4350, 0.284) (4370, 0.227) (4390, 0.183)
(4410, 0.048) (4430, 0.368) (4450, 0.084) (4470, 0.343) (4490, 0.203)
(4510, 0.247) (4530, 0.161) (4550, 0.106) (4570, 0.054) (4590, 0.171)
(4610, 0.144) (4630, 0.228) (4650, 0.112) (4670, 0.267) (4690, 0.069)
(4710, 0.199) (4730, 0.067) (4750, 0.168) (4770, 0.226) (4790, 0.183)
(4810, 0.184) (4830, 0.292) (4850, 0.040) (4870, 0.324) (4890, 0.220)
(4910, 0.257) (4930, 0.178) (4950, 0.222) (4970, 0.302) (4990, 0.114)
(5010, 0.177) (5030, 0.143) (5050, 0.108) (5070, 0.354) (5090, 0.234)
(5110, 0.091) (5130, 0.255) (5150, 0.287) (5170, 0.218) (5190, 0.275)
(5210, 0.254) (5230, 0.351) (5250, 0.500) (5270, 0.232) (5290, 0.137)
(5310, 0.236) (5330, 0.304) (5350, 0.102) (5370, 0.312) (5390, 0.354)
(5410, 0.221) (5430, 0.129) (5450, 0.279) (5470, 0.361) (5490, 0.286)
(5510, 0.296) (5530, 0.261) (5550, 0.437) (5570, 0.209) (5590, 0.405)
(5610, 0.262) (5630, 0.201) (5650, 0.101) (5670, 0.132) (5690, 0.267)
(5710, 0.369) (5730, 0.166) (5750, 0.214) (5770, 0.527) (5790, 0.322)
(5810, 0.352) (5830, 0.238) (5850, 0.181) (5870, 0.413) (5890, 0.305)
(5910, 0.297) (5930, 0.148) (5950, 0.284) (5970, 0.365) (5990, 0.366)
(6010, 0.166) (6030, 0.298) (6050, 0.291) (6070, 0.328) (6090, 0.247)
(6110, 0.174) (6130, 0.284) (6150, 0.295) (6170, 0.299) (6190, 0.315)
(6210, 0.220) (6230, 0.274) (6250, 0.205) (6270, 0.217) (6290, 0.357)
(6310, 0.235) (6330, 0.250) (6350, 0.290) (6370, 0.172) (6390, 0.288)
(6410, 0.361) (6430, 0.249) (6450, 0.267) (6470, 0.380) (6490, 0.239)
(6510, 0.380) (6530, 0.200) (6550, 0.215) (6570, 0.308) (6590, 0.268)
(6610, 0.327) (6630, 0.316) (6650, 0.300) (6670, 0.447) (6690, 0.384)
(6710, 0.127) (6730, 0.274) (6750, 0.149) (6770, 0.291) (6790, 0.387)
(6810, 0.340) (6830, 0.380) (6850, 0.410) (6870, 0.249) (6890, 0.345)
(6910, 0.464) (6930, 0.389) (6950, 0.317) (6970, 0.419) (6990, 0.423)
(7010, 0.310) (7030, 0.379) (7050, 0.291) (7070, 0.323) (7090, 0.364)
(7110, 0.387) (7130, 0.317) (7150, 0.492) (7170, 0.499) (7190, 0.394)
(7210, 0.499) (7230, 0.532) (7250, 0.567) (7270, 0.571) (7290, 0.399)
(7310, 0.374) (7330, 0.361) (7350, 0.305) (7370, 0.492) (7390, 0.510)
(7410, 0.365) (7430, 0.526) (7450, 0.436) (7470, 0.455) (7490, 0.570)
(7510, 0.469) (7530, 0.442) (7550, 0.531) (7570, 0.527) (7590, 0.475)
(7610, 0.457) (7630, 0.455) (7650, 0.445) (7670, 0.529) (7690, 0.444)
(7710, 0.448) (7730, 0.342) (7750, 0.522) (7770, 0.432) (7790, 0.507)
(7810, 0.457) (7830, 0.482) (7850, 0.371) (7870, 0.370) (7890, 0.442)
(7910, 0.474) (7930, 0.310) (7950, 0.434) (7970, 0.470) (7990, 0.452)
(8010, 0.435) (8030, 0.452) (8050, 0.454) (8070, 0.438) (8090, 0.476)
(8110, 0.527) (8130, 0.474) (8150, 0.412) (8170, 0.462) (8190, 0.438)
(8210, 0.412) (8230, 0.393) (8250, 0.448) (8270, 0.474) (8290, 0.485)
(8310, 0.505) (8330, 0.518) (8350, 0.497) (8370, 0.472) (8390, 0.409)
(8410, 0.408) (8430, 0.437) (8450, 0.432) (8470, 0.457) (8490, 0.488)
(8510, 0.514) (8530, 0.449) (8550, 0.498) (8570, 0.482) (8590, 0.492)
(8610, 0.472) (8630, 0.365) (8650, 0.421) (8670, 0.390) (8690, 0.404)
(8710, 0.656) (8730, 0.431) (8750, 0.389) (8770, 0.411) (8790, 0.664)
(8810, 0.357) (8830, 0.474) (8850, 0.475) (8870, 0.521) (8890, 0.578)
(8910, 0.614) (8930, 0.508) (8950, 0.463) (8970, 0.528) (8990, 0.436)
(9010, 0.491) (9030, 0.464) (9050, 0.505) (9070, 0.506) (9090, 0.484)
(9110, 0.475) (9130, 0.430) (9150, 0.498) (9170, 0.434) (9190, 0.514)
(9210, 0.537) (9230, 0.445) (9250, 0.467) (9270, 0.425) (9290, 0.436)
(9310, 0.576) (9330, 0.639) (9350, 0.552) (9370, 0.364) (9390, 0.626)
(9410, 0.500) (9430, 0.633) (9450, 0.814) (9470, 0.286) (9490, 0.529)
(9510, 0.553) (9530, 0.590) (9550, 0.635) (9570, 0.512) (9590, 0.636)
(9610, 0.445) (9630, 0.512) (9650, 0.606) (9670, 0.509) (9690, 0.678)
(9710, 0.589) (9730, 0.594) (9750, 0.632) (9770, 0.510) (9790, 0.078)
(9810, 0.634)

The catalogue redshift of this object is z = 0.79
